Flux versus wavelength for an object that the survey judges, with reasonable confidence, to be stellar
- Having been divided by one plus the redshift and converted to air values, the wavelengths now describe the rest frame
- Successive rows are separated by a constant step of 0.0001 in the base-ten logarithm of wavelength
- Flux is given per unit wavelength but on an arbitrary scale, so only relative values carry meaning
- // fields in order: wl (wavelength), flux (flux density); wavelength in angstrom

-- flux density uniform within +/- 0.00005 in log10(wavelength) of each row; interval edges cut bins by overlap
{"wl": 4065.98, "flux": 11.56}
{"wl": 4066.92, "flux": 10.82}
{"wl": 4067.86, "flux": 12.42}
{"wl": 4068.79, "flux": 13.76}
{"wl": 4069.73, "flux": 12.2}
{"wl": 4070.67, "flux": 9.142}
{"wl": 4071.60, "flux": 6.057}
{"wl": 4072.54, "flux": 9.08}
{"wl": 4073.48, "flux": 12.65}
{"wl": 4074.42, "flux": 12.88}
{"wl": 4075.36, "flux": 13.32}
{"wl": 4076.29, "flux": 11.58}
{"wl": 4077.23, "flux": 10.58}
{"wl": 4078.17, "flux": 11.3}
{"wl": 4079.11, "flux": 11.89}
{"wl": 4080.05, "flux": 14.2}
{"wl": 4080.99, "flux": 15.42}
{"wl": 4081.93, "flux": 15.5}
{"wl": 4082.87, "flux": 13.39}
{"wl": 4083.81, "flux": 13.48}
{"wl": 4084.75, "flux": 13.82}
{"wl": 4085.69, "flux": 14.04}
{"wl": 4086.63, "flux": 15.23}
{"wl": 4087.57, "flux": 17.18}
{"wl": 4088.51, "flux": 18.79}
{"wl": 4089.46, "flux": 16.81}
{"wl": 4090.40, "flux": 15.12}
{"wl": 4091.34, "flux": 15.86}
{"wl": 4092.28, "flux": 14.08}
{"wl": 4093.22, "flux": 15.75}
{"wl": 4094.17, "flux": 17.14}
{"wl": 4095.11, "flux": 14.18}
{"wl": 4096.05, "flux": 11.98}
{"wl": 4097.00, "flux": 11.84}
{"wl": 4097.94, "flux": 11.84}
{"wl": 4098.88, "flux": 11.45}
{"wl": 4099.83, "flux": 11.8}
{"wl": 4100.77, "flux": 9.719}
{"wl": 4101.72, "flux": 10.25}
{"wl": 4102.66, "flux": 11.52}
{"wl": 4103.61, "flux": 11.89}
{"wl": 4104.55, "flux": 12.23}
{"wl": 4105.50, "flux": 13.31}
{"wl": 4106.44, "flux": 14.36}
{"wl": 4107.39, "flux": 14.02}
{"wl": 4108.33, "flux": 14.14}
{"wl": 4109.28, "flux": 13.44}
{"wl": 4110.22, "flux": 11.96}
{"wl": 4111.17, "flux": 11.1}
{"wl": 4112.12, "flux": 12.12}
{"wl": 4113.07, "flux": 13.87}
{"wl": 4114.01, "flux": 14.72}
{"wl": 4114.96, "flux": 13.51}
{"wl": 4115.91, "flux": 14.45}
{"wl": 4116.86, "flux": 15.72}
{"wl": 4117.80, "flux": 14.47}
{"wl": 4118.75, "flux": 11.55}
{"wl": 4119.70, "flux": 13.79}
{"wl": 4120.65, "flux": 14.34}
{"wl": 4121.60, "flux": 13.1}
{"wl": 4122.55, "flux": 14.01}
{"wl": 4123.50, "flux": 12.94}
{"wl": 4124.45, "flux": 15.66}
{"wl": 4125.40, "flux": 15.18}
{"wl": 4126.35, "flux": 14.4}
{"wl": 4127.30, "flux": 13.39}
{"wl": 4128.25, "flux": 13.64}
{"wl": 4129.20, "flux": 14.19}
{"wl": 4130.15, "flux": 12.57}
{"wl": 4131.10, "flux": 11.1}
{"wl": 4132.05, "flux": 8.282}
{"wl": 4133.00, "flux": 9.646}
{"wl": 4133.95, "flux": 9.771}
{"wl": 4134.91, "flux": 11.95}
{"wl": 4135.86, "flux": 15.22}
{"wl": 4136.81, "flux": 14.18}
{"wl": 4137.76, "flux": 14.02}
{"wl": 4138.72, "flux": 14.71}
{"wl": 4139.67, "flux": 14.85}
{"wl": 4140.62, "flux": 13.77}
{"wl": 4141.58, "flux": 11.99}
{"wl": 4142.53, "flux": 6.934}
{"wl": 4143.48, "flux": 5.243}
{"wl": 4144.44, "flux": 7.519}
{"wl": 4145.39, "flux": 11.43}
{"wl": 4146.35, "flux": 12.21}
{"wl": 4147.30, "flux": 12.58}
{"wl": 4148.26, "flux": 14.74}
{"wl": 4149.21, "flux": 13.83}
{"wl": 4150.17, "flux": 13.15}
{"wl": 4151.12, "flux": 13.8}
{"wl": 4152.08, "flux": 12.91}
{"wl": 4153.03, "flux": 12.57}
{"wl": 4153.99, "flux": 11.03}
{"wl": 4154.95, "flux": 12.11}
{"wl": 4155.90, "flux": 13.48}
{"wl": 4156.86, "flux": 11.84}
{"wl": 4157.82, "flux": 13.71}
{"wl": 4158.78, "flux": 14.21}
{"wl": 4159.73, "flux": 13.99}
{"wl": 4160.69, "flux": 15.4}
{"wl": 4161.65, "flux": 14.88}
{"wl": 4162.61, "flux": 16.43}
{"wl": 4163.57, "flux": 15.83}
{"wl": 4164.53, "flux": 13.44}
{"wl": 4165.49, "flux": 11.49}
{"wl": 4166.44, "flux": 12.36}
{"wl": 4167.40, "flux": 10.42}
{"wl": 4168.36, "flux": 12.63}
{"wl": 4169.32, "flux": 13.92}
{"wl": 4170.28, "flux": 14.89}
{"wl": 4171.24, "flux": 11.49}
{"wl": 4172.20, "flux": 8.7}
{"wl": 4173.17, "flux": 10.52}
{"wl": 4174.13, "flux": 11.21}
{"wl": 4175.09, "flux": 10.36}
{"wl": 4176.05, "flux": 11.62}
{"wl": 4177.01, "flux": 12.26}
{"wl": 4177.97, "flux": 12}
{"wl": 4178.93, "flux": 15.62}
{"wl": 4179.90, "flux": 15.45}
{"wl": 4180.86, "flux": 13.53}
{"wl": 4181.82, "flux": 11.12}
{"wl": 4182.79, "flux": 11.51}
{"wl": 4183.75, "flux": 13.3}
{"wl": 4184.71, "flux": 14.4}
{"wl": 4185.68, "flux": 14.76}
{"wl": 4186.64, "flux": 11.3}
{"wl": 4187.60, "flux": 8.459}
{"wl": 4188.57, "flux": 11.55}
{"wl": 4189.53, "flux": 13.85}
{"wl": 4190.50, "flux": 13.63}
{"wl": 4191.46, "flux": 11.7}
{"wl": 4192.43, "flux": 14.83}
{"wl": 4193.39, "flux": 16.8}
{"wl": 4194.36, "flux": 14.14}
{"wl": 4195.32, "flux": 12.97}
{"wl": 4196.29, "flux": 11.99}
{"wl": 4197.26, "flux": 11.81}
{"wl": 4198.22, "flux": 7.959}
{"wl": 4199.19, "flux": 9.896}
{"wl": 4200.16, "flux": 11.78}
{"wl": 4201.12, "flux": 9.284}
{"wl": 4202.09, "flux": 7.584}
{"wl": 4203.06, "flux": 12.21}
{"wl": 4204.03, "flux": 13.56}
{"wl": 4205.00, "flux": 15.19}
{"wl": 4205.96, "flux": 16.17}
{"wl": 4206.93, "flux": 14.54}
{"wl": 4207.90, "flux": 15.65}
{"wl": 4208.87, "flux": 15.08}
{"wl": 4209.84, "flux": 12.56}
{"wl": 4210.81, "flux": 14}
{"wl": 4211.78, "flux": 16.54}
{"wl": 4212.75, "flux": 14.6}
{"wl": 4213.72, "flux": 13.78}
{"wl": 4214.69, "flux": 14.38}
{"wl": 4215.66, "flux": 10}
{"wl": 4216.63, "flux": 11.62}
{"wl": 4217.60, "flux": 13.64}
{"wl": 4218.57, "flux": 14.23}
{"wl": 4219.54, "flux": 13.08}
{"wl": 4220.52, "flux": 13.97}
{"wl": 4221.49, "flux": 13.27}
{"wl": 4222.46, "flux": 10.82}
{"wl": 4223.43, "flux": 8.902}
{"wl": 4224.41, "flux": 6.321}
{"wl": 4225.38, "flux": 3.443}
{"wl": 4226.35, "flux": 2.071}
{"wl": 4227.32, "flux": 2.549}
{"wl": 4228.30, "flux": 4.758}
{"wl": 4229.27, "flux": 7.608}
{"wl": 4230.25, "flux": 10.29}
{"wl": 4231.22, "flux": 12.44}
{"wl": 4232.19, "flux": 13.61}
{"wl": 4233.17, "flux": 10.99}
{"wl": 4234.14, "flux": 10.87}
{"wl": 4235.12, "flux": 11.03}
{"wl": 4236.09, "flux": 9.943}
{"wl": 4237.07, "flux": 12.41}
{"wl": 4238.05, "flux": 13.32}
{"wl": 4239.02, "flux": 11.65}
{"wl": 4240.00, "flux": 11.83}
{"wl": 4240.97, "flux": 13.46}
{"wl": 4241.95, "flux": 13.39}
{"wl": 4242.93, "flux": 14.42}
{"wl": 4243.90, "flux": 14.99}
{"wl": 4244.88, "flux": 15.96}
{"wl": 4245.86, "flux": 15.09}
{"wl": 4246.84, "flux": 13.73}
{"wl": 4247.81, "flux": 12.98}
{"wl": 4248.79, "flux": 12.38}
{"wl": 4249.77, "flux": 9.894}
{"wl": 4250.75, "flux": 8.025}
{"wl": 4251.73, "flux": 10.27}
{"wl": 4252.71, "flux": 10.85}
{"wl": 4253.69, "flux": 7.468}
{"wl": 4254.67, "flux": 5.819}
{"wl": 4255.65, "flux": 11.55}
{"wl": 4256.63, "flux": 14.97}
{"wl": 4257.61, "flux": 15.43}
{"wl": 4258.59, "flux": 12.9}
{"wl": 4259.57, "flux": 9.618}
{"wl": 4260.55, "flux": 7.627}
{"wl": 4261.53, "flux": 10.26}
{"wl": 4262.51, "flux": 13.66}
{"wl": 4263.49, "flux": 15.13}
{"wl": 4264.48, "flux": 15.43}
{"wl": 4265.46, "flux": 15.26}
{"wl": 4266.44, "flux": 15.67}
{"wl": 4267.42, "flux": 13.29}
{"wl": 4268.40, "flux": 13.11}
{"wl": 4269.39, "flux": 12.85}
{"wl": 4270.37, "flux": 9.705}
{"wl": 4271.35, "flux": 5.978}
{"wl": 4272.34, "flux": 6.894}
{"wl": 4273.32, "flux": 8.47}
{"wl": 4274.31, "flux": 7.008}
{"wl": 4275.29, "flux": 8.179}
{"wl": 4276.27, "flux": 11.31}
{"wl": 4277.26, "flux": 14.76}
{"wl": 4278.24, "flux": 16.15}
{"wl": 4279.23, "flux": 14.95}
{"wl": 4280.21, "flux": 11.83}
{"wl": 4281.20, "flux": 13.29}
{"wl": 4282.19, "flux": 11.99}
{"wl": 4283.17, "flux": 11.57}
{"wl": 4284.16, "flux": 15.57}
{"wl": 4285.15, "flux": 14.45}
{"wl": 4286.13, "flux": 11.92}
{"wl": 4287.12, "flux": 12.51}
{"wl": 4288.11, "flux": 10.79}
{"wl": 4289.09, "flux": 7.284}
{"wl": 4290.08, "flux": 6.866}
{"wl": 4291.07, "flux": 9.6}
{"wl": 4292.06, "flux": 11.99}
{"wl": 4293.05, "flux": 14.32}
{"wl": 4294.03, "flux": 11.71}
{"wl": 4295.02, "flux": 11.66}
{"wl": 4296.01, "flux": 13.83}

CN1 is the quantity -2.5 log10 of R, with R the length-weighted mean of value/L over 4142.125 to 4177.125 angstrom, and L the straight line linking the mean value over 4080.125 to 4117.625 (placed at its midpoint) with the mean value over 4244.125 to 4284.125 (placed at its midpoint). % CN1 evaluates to 0.06 mag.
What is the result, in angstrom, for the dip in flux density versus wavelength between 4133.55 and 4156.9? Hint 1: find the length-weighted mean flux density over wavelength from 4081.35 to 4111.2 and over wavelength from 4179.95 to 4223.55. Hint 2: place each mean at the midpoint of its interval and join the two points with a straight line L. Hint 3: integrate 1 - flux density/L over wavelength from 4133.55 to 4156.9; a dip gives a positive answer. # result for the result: 1.9 angstrom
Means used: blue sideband 13.7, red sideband 12.9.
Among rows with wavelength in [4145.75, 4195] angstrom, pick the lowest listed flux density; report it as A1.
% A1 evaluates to 8.459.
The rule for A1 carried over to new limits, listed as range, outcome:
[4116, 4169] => 5.243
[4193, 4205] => 7.584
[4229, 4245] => 7.608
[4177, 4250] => 2.071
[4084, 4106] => 9.719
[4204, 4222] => 10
